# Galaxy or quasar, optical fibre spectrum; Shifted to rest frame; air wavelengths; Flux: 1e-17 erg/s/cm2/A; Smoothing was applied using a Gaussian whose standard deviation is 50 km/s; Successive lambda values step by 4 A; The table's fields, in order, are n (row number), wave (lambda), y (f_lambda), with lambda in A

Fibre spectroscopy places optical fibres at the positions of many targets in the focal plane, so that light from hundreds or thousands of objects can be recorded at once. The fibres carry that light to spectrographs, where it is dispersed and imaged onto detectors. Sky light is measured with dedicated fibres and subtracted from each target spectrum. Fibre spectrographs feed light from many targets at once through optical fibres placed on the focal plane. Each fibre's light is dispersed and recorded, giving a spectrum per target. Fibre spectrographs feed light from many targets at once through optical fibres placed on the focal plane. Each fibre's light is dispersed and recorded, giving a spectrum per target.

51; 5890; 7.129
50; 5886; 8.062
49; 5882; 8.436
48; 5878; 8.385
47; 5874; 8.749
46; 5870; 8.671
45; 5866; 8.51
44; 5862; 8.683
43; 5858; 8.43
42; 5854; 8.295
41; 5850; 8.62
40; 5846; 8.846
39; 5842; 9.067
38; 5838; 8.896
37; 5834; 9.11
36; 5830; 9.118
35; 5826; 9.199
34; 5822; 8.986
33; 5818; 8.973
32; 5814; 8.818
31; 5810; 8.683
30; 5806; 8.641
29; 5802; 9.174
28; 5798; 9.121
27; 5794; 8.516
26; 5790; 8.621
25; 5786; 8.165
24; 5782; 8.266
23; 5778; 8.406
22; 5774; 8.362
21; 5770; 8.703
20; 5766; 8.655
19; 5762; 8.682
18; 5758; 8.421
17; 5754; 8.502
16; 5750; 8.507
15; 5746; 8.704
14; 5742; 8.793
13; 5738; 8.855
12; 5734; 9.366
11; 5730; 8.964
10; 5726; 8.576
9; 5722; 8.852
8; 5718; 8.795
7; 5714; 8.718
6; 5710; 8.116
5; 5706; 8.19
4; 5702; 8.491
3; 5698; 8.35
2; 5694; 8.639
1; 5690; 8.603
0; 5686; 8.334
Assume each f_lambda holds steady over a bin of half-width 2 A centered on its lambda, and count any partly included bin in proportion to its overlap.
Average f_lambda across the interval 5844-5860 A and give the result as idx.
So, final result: 8.55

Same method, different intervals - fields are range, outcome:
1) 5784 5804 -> 8.72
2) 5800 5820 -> 8.86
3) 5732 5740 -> 9.11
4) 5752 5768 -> 8.57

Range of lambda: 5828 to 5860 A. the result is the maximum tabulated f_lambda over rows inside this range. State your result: 9.118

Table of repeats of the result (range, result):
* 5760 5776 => 8.703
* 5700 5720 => 8.795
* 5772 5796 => 8.621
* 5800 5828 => 9.199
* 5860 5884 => 8.749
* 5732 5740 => 9.366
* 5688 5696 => 8.639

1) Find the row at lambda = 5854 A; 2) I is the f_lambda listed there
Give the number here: 8.295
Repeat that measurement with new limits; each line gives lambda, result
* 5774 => 8.362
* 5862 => 8.683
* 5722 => 8.852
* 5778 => 8.406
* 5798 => 9.121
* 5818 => 8.973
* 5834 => 9.11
